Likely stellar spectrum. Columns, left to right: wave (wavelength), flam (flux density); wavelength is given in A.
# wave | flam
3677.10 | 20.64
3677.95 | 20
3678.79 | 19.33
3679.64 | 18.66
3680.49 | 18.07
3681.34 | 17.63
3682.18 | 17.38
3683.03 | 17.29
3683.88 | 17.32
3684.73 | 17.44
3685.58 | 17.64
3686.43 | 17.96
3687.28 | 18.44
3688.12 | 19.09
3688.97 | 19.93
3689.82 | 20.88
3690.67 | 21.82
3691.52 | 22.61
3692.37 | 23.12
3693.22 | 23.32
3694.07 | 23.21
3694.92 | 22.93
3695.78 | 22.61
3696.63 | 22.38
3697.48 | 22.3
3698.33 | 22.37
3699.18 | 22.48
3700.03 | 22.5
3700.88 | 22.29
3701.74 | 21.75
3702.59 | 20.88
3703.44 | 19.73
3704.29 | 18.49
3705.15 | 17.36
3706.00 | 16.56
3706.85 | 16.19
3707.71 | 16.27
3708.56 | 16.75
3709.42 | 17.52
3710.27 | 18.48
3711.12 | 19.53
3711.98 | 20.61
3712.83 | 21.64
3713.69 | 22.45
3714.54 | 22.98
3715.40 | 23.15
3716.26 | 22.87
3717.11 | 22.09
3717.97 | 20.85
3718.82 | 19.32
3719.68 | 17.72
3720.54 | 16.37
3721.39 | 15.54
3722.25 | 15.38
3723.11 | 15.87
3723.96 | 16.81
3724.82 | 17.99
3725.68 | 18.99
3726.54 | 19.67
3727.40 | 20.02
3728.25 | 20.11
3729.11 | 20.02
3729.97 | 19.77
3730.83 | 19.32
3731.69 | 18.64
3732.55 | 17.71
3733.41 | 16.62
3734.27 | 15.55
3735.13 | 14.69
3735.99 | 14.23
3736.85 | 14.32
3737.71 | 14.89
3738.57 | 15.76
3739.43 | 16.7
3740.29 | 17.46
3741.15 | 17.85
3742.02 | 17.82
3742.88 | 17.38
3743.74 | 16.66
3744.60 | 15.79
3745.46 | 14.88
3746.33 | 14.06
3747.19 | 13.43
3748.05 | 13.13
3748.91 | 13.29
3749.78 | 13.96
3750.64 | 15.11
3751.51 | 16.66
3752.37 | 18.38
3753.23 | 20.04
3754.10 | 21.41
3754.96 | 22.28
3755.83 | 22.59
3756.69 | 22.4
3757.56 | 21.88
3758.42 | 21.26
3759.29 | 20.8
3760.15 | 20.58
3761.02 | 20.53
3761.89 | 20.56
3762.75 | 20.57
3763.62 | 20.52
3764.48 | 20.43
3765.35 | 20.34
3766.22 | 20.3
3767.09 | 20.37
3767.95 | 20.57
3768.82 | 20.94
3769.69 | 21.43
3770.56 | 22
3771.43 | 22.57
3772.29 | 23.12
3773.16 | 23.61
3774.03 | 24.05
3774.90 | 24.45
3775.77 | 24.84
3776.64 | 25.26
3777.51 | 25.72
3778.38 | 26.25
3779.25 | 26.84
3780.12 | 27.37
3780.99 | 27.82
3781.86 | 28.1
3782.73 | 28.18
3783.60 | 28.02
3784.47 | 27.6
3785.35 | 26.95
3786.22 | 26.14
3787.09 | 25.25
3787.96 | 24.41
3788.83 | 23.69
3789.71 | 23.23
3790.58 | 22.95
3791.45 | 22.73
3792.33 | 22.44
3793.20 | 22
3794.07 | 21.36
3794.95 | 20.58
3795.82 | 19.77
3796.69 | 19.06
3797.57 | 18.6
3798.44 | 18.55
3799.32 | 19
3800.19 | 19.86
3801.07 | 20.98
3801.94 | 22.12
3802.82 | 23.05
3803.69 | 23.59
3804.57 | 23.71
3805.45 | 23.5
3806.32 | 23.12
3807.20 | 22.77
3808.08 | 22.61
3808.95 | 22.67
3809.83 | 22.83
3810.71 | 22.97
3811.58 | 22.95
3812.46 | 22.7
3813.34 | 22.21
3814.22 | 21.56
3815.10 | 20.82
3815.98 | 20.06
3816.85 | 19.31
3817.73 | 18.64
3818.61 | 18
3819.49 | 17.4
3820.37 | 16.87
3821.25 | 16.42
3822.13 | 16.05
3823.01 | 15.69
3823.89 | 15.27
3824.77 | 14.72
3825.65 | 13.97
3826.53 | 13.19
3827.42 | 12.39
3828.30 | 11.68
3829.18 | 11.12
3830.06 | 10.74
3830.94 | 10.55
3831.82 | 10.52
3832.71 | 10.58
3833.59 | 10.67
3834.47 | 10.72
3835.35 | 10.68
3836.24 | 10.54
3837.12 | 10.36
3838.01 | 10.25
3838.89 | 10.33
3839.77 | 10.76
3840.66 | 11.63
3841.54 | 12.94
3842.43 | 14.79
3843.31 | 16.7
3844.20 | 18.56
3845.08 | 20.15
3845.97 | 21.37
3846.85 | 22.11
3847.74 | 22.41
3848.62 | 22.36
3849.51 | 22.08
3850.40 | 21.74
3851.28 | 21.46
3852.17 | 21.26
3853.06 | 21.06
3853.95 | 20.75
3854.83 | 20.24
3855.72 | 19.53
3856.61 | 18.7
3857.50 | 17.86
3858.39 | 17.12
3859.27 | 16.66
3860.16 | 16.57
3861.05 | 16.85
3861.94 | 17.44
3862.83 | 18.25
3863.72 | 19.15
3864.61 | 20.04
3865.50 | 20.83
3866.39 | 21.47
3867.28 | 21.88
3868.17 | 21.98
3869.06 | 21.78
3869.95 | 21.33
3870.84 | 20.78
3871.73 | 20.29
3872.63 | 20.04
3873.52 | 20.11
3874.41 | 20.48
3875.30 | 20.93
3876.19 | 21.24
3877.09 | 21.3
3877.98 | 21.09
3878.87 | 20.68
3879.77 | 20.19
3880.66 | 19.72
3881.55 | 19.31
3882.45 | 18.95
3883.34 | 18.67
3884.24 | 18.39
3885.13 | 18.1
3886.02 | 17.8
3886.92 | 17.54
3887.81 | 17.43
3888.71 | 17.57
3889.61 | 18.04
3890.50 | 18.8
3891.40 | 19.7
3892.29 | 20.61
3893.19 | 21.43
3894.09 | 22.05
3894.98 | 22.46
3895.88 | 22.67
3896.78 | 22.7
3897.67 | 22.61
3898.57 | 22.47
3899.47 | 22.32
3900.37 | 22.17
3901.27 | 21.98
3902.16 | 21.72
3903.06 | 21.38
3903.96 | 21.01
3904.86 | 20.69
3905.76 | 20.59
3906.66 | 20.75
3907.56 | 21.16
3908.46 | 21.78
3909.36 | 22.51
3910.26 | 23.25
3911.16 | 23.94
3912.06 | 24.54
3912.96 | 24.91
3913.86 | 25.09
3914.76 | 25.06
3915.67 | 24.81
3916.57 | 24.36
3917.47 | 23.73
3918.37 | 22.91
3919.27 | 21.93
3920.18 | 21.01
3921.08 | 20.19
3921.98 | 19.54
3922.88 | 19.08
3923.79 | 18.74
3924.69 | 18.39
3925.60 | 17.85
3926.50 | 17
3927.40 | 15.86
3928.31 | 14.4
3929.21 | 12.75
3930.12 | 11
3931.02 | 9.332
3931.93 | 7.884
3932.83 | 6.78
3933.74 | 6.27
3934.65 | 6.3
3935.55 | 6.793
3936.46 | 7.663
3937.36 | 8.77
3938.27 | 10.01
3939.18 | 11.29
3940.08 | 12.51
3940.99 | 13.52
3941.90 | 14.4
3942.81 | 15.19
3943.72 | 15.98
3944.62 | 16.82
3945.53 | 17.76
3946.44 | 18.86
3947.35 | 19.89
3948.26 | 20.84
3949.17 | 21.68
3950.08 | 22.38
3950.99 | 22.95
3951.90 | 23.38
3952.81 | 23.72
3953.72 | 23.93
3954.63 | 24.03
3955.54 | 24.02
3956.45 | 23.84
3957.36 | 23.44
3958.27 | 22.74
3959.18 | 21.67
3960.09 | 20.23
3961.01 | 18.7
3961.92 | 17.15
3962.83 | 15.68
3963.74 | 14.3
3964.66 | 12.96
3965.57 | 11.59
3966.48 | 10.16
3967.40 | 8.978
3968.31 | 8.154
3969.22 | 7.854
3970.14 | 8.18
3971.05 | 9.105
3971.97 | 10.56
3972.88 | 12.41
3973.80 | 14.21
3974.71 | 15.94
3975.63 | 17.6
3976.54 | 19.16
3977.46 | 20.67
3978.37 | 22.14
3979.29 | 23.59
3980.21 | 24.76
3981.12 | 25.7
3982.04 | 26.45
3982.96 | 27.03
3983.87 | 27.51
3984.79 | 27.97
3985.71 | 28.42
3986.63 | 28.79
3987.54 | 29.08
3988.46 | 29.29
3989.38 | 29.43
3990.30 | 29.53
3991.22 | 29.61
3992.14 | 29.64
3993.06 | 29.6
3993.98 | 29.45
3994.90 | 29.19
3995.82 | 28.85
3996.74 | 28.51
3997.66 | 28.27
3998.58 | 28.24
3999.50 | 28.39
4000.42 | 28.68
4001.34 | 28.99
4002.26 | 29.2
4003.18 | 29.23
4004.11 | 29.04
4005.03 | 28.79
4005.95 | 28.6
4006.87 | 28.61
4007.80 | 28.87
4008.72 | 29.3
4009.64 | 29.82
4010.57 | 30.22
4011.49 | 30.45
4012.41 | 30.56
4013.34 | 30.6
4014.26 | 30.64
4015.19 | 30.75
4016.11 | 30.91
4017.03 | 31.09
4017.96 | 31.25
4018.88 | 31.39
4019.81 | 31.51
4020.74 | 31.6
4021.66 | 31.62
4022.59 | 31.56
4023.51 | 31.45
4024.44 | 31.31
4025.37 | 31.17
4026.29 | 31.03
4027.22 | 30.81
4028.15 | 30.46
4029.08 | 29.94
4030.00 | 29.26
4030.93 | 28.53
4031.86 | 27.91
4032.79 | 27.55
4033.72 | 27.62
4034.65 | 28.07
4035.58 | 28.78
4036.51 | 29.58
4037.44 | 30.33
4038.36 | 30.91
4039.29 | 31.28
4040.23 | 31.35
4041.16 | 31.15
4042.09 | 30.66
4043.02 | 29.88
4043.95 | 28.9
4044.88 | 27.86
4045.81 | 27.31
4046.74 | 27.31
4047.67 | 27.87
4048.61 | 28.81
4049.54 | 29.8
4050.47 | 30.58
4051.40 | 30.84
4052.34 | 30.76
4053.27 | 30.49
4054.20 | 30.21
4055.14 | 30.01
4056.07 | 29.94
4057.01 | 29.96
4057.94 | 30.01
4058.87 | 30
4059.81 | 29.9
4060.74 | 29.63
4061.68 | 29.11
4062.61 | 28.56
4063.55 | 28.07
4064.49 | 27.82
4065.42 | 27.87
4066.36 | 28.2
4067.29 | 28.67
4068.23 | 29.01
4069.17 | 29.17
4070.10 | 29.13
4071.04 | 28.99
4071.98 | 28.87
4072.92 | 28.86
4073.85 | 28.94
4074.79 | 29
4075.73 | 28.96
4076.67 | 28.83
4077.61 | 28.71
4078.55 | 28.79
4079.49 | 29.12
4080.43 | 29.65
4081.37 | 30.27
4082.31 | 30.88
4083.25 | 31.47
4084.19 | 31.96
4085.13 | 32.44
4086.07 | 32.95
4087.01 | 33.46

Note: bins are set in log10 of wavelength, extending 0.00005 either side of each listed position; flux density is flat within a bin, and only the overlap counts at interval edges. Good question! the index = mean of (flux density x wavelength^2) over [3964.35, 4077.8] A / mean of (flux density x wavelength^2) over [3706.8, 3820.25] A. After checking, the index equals 1.52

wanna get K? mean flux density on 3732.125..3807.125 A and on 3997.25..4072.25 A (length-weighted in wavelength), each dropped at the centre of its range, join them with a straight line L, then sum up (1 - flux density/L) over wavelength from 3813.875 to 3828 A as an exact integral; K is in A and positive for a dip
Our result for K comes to 3.6 A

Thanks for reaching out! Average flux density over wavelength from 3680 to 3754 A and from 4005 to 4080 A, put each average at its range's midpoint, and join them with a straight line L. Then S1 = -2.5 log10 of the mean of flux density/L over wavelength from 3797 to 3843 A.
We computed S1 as 0.29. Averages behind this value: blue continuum 18.6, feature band 16.9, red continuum 29.7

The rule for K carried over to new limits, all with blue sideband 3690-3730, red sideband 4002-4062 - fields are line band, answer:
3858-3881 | 4.6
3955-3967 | 4.1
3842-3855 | 2.1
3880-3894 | 3.6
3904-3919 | 1.8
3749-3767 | 1.4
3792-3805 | 1.0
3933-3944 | 6.7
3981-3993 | 0.0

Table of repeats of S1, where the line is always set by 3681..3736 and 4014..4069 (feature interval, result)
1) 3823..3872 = 0.39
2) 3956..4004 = 0.25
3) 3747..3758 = 0.15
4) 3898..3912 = 0.17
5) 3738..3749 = 0.29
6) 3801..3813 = -0.02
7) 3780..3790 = -0.21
